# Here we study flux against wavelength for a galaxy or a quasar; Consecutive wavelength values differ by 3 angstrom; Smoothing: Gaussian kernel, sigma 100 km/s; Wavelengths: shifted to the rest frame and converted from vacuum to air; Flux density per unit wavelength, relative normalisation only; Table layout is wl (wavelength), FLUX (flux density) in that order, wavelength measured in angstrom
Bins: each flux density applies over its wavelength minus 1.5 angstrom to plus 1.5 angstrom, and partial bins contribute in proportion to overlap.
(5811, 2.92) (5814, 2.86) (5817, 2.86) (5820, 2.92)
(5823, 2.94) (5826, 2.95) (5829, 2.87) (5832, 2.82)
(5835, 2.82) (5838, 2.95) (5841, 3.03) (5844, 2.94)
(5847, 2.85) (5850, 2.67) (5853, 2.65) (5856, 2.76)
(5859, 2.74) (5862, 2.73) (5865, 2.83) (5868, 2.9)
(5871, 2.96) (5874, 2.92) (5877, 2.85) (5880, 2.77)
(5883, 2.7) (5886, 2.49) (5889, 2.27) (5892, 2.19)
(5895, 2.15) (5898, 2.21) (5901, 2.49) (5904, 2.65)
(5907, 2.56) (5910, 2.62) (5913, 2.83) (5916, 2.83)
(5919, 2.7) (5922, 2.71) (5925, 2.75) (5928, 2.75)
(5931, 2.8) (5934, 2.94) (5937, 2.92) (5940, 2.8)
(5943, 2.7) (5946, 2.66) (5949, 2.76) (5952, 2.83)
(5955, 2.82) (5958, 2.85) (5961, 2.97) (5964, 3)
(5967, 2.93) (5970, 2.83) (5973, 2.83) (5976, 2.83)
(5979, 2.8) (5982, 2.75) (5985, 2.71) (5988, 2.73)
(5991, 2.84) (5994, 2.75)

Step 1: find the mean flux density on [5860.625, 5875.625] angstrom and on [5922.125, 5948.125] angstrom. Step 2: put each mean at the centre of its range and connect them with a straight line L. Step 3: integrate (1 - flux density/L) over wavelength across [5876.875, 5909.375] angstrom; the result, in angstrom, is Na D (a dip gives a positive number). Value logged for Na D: 4.2 angstrom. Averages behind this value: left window 2.87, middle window 2.47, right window 2.79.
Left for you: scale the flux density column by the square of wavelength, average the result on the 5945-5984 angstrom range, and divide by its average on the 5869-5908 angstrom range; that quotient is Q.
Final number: 1.14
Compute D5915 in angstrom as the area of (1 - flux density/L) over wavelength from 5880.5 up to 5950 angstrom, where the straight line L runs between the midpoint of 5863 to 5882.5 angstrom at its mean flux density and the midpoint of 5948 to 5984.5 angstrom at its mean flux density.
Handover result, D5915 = 5.4 angstrom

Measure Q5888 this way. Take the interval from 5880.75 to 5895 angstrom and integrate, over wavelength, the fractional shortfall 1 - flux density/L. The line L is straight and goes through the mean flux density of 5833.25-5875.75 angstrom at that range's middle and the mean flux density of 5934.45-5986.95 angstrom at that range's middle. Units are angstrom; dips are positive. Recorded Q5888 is 2.2 angstrom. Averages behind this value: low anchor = 2.84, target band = 2.4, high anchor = 2.82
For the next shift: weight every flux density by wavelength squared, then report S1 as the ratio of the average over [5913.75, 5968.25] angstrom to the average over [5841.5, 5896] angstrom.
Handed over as 1.1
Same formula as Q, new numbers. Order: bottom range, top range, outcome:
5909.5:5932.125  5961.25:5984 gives 1.06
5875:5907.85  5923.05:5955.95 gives 1.14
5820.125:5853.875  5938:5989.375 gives 1.02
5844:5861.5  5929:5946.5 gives 1.05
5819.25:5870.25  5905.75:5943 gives 1.00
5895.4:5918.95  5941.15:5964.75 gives 1.11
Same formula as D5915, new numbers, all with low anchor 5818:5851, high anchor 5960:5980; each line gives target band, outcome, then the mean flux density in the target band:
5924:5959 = 1.06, 2.8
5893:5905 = 2.21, 2.36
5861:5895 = 2.60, 2.67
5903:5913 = 0.85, 2.64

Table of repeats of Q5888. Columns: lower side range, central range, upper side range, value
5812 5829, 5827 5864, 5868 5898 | -0.6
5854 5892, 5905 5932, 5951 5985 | 0.6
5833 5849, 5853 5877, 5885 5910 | -1.3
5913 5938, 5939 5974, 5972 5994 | -0.5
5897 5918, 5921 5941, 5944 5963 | -0.7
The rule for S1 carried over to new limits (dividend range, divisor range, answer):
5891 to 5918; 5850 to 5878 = 0.91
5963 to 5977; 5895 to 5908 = 1.21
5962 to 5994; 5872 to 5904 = 1.16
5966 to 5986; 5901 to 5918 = 1.07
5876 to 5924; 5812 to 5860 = 0.92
